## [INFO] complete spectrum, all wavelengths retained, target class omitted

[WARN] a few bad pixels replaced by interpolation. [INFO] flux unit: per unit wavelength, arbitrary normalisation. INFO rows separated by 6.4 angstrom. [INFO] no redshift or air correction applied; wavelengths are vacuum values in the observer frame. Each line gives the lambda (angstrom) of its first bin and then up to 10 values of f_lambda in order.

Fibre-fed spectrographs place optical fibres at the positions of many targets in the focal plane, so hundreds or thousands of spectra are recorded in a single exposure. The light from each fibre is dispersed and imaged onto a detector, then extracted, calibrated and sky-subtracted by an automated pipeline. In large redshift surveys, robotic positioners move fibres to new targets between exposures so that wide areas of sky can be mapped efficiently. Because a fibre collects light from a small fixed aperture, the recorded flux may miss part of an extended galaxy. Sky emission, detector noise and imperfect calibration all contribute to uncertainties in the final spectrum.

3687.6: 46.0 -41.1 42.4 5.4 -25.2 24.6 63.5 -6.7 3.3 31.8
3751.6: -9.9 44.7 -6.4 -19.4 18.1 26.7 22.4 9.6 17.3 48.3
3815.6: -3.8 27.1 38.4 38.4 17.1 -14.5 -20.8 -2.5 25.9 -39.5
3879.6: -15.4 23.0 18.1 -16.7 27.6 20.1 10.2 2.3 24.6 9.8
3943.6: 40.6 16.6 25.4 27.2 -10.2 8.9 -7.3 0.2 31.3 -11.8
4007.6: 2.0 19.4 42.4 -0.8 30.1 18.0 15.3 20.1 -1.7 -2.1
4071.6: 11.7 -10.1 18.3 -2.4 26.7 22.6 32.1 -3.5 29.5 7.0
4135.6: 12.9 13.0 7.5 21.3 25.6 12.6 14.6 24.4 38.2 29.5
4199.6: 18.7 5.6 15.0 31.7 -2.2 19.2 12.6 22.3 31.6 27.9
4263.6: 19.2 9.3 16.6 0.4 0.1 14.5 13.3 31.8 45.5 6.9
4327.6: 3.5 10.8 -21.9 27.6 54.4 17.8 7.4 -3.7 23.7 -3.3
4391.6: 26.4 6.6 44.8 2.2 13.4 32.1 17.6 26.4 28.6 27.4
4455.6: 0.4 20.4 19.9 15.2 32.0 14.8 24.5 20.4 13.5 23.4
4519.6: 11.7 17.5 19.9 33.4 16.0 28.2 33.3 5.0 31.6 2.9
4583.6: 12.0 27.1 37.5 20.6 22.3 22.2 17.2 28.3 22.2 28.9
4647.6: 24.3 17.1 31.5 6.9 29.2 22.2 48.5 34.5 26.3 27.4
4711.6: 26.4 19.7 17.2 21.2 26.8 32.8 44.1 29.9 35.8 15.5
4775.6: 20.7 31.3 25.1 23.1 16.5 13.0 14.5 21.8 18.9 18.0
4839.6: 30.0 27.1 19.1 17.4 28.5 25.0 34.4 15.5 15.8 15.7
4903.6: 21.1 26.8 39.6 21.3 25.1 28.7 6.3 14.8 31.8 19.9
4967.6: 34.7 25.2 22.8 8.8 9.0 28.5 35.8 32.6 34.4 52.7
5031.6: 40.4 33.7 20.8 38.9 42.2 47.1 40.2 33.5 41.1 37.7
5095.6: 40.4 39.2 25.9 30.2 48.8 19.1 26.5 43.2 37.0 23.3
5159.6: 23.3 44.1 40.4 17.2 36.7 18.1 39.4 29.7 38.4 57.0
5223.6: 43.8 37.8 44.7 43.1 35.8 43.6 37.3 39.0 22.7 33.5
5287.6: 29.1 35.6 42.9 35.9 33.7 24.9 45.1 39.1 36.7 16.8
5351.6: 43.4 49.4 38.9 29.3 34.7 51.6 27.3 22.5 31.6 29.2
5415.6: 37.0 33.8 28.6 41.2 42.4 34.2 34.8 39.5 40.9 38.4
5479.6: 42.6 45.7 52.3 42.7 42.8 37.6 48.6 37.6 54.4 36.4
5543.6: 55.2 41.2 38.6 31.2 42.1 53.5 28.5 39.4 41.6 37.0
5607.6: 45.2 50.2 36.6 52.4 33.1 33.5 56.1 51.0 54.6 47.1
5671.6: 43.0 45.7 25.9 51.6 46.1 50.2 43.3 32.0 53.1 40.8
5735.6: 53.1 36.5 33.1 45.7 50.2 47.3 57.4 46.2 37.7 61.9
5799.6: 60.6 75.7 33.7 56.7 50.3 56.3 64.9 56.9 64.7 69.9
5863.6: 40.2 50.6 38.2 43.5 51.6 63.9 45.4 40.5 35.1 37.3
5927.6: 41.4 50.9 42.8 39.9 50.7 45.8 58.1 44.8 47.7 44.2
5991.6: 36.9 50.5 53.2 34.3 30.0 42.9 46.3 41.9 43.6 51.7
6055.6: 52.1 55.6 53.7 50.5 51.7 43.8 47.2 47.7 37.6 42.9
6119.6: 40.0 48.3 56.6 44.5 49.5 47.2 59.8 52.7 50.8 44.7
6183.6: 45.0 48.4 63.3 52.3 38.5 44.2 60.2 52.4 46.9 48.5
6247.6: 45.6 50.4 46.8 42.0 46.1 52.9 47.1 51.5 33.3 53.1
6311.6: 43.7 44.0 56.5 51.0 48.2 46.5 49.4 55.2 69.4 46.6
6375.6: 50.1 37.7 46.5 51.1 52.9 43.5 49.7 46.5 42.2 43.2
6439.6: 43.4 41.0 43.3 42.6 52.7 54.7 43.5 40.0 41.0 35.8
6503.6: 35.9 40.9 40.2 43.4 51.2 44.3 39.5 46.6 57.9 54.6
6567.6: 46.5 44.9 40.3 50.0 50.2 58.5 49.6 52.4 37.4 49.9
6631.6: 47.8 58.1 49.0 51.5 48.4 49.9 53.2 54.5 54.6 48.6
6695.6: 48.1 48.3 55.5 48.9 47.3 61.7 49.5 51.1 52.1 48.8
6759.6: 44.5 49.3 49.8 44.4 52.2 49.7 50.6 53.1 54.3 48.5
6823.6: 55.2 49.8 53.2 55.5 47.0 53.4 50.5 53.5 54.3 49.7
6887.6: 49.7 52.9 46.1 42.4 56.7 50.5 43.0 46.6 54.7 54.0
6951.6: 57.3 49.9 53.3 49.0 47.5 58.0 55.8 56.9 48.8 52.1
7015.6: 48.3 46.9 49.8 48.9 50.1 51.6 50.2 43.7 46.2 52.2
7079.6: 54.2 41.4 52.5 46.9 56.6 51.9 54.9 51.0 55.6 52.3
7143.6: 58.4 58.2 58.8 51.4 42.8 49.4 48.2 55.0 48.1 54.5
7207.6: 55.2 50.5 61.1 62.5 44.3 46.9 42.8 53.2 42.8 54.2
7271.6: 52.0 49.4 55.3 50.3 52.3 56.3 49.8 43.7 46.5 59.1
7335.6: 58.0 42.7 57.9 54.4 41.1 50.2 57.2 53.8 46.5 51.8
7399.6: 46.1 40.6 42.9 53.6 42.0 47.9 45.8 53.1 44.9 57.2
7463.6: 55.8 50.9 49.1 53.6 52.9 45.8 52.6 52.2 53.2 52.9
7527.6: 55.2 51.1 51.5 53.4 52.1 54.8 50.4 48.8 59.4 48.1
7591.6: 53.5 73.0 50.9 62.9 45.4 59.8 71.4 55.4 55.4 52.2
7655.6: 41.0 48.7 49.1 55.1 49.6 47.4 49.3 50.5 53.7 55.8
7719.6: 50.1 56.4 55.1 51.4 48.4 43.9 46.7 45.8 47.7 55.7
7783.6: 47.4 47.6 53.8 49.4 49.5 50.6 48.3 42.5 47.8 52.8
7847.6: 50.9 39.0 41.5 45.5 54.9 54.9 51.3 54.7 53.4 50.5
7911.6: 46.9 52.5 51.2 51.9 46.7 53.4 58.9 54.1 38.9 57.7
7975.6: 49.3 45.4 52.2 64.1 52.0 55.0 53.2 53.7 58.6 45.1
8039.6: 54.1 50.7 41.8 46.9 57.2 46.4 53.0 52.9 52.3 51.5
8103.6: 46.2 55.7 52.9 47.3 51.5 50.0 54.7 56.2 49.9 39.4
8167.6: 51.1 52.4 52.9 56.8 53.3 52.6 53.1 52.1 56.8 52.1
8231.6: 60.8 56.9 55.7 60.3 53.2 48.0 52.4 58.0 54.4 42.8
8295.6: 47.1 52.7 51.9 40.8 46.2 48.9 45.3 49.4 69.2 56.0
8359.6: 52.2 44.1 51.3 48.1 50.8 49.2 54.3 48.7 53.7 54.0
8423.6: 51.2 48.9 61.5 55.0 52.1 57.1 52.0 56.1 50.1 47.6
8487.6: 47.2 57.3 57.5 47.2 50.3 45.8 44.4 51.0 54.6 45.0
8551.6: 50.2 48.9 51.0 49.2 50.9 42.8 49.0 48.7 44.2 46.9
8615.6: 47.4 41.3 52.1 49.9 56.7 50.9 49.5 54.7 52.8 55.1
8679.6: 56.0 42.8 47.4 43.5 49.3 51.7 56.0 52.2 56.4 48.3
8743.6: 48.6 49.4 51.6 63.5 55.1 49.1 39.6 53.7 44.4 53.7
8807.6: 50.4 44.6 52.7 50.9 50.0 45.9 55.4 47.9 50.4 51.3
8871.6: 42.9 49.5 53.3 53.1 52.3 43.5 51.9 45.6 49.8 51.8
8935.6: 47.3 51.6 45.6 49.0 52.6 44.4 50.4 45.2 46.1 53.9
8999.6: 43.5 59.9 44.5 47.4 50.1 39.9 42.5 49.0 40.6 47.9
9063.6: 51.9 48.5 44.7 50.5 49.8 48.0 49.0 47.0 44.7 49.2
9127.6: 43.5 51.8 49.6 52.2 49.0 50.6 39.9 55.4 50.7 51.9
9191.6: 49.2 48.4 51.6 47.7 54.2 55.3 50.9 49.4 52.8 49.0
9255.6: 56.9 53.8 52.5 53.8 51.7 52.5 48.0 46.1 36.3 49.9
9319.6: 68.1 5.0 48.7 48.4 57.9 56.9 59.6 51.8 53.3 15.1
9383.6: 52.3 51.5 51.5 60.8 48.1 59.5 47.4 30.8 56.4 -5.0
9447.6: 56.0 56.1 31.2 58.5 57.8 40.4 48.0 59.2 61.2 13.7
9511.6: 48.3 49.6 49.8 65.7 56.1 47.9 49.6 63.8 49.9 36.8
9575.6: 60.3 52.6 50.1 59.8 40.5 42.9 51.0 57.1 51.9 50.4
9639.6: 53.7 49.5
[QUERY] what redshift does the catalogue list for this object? 0.257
